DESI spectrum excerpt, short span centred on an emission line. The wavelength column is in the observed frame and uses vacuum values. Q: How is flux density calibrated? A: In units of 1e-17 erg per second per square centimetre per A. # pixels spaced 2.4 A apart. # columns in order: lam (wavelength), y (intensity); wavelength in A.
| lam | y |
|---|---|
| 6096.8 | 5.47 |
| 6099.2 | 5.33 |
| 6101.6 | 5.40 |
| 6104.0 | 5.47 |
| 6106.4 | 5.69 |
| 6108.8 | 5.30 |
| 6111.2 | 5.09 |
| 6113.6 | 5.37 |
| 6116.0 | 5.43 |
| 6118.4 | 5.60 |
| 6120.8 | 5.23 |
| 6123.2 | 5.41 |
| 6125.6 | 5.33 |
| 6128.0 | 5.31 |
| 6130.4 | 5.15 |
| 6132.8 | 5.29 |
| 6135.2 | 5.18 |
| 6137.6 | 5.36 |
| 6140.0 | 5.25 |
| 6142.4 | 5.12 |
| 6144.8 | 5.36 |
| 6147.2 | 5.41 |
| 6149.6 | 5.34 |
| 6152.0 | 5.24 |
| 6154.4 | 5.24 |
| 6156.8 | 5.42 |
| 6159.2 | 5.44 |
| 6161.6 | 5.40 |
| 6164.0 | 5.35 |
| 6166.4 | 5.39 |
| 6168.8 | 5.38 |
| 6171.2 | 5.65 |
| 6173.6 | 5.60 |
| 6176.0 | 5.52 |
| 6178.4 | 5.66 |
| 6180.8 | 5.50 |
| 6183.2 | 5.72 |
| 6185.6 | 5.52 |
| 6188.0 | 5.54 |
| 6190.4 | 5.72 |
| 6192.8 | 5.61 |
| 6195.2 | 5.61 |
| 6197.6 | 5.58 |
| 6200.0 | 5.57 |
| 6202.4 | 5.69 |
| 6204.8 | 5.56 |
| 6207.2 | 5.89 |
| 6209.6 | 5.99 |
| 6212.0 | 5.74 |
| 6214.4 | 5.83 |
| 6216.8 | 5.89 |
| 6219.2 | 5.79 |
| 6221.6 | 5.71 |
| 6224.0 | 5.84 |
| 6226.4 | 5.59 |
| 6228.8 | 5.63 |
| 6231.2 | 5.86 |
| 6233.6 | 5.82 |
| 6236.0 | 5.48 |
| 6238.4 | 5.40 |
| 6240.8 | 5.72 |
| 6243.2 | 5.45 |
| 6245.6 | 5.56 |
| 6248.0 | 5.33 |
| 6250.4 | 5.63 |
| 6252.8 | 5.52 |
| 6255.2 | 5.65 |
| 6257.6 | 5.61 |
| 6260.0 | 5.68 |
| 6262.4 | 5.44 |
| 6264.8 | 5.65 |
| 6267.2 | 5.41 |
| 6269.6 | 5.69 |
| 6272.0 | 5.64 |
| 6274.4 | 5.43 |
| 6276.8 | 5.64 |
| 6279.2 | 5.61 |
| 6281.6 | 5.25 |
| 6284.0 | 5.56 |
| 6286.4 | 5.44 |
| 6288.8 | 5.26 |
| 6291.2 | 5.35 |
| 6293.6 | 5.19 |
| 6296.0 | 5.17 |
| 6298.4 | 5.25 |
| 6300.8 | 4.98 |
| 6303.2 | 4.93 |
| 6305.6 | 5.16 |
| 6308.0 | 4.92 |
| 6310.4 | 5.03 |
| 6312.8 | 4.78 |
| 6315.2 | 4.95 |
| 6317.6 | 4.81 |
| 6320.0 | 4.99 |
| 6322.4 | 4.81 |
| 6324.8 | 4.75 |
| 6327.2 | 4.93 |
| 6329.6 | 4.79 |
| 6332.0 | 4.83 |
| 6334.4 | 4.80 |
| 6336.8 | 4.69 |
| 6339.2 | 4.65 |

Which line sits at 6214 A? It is C III]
